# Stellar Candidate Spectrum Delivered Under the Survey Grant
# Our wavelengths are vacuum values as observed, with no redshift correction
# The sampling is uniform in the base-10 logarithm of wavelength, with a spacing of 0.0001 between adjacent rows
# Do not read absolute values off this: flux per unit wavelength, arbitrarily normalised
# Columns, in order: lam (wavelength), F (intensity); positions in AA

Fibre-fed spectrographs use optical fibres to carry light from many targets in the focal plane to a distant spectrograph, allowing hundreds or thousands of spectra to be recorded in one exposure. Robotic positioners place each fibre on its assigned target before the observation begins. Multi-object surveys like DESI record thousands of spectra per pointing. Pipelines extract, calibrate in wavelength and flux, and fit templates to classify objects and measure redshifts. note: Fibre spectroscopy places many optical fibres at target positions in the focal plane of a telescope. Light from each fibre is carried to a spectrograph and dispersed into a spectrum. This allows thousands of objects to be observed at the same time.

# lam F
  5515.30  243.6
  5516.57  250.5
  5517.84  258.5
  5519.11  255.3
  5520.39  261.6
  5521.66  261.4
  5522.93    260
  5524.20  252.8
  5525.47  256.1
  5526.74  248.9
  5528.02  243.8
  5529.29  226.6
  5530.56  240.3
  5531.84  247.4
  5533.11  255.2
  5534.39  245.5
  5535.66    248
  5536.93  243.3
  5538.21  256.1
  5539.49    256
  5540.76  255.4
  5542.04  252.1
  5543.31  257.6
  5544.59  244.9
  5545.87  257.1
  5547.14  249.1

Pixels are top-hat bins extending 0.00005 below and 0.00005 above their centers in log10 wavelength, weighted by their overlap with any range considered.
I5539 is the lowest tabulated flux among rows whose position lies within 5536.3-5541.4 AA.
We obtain 243.3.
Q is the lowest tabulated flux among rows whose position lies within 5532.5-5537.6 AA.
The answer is 243.3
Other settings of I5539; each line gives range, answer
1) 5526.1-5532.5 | 226.6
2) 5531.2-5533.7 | 247.4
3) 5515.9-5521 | 250.5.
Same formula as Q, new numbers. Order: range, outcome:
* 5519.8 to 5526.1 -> 252.8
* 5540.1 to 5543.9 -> 252.1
